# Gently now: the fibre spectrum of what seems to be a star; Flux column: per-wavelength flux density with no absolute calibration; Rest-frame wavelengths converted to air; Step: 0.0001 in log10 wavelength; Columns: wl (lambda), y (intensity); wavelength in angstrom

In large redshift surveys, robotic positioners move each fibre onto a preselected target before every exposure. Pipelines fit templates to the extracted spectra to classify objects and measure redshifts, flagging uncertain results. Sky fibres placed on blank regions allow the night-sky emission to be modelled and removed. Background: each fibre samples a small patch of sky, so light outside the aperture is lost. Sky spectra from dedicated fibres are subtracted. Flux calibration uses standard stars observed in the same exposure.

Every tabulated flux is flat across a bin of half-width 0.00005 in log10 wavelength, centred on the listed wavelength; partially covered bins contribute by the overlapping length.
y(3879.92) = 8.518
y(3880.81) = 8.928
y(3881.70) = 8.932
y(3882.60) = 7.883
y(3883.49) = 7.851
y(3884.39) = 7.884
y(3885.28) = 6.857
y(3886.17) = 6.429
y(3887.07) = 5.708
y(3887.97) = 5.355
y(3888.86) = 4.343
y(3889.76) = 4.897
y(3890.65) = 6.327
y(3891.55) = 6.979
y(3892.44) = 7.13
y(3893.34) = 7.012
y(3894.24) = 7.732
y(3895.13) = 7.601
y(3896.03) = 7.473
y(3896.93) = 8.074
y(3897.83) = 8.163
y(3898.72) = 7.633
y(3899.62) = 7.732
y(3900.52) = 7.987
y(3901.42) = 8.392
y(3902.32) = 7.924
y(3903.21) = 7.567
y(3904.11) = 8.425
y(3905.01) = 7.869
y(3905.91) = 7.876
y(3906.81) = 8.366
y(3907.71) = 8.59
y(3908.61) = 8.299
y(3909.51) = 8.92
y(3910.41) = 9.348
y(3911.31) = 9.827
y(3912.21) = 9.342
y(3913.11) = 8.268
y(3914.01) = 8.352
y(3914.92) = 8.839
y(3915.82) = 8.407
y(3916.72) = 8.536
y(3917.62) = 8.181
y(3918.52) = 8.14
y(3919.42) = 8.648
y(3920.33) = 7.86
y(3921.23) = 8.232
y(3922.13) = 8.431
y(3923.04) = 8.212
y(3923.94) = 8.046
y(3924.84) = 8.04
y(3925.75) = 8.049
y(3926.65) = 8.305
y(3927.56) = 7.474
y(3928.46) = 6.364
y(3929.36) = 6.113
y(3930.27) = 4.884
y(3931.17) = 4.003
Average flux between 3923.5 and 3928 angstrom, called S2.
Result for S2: 7.98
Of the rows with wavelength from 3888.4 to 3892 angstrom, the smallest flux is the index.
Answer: 4.343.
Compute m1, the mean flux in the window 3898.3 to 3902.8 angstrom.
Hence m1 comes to 7.93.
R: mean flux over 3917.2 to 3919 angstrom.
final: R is 8.19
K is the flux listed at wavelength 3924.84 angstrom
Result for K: 8.04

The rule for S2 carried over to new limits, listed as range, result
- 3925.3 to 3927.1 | 8.2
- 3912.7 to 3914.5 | 8.29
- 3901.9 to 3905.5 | 7.96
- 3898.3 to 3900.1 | 7.67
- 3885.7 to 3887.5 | 6.08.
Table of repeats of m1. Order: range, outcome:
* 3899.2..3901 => 7.85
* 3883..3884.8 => 7.86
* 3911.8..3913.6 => 8.79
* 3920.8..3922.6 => 8.31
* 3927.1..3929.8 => 6.66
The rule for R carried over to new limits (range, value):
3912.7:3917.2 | 8.48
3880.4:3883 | 8.58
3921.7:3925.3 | 8.17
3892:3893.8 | 7.05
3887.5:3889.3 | 4.86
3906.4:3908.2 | 8.47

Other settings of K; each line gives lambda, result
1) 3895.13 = 7.601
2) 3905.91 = 7.876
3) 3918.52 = 8.14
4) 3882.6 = 7.883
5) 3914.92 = 8.839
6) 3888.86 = 4.343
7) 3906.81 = 8.366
